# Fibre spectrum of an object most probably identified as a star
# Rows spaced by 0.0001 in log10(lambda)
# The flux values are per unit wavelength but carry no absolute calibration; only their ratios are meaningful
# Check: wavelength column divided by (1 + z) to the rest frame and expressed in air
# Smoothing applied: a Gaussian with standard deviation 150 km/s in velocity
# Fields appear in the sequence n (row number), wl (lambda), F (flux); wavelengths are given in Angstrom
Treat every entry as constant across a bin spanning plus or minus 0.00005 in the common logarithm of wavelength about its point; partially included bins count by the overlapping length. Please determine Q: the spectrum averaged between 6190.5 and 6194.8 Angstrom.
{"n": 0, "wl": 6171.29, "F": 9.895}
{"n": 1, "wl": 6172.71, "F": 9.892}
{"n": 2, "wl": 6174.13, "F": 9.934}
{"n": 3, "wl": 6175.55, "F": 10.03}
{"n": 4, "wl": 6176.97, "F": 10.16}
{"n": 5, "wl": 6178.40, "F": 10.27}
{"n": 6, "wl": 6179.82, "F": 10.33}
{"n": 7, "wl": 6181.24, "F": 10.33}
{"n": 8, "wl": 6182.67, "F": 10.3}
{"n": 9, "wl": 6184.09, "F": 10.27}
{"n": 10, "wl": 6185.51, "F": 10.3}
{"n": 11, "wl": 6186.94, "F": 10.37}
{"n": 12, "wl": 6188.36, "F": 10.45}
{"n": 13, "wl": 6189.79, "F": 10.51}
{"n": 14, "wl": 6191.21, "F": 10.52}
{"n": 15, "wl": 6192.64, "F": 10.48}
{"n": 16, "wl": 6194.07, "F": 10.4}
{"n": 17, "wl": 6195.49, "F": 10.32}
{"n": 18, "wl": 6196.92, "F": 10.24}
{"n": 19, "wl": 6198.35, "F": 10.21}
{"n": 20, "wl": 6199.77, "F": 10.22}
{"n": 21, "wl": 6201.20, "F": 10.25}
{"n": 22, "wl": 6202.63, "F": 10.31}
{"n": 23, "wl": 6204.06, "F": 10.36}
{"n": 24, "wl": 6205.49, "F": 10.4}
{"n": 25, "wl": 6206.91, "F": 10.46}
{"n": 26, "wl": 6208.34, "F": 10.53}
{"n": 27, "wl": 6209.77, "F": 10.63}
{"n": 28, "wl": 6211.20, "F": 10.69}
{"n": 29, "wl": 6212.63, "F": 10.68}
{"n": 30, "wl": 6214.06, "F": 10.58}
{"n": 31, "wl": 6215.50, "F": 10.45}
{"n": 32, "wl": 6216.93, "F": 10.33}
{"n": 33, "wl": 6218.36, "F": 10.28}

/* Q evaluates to 10.5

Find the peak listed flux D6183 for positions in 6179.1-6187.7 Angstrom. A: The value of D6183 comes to 10.37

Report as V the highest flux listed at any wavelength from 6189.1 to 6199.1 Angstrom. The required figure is 10.52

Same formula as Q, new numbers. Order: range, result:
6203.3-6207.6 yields 10.4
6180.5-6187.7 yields 10.3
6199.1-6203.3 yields 10.2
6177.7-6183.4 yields 10.3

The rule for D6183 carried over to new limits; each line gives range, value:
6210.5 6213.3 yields 10.69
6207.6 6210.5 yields 10.63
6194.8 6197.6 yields 10.32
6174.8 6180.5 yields 10.33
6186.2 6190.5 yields 10.51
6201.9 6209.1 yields 10.53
